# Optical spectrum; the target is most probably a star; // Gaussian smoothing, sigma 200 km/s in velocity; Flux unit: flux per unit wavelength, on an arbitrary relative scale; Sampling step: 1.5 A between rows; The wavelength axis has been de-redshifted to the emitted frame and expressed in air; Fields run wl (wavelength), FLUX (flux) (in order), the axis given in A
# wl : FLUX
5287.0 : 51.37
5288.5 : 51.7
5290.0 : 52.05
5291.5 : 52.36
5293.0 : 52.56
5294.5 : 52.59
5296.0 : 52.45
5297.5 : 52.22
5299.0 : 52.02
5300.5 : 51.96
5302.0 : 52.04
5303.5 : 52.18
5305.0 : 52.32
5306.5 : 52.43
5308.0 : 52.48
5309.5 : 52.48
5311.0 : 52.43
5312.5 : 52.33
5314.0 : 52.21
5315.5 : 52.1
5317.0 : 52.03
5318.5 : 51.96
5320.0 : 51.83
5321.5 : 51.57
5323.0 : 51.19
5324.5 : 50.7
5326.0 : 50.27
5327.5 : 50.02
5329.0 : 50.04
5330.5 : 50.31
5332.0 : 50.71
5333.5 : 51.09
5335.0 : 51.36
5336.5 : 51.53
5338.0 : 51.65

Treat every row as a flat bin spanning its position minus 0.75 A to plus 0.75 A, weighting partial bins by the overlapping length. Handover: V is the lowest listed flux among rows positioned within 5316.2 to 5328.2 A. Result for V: 50.02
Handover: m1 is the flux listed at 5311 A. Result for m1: 52.43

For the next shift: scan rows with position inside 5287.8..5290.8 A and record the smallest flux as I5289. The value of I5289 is 51.7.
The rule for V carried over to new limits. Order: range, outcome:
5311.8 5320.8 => 51.83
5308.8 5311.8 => 52.43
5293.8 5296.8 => 52.45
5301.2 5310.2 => 52.04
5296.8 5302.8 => 51.96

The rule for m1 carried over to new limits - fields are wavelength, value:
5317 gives 52.03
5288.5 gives 51.7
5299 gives 52.02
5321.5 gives 51.57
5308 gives 52.48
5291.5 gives 52.36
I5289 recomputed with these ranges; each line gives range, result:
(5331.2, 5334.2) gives 50.71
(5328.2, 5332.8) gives 50.04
